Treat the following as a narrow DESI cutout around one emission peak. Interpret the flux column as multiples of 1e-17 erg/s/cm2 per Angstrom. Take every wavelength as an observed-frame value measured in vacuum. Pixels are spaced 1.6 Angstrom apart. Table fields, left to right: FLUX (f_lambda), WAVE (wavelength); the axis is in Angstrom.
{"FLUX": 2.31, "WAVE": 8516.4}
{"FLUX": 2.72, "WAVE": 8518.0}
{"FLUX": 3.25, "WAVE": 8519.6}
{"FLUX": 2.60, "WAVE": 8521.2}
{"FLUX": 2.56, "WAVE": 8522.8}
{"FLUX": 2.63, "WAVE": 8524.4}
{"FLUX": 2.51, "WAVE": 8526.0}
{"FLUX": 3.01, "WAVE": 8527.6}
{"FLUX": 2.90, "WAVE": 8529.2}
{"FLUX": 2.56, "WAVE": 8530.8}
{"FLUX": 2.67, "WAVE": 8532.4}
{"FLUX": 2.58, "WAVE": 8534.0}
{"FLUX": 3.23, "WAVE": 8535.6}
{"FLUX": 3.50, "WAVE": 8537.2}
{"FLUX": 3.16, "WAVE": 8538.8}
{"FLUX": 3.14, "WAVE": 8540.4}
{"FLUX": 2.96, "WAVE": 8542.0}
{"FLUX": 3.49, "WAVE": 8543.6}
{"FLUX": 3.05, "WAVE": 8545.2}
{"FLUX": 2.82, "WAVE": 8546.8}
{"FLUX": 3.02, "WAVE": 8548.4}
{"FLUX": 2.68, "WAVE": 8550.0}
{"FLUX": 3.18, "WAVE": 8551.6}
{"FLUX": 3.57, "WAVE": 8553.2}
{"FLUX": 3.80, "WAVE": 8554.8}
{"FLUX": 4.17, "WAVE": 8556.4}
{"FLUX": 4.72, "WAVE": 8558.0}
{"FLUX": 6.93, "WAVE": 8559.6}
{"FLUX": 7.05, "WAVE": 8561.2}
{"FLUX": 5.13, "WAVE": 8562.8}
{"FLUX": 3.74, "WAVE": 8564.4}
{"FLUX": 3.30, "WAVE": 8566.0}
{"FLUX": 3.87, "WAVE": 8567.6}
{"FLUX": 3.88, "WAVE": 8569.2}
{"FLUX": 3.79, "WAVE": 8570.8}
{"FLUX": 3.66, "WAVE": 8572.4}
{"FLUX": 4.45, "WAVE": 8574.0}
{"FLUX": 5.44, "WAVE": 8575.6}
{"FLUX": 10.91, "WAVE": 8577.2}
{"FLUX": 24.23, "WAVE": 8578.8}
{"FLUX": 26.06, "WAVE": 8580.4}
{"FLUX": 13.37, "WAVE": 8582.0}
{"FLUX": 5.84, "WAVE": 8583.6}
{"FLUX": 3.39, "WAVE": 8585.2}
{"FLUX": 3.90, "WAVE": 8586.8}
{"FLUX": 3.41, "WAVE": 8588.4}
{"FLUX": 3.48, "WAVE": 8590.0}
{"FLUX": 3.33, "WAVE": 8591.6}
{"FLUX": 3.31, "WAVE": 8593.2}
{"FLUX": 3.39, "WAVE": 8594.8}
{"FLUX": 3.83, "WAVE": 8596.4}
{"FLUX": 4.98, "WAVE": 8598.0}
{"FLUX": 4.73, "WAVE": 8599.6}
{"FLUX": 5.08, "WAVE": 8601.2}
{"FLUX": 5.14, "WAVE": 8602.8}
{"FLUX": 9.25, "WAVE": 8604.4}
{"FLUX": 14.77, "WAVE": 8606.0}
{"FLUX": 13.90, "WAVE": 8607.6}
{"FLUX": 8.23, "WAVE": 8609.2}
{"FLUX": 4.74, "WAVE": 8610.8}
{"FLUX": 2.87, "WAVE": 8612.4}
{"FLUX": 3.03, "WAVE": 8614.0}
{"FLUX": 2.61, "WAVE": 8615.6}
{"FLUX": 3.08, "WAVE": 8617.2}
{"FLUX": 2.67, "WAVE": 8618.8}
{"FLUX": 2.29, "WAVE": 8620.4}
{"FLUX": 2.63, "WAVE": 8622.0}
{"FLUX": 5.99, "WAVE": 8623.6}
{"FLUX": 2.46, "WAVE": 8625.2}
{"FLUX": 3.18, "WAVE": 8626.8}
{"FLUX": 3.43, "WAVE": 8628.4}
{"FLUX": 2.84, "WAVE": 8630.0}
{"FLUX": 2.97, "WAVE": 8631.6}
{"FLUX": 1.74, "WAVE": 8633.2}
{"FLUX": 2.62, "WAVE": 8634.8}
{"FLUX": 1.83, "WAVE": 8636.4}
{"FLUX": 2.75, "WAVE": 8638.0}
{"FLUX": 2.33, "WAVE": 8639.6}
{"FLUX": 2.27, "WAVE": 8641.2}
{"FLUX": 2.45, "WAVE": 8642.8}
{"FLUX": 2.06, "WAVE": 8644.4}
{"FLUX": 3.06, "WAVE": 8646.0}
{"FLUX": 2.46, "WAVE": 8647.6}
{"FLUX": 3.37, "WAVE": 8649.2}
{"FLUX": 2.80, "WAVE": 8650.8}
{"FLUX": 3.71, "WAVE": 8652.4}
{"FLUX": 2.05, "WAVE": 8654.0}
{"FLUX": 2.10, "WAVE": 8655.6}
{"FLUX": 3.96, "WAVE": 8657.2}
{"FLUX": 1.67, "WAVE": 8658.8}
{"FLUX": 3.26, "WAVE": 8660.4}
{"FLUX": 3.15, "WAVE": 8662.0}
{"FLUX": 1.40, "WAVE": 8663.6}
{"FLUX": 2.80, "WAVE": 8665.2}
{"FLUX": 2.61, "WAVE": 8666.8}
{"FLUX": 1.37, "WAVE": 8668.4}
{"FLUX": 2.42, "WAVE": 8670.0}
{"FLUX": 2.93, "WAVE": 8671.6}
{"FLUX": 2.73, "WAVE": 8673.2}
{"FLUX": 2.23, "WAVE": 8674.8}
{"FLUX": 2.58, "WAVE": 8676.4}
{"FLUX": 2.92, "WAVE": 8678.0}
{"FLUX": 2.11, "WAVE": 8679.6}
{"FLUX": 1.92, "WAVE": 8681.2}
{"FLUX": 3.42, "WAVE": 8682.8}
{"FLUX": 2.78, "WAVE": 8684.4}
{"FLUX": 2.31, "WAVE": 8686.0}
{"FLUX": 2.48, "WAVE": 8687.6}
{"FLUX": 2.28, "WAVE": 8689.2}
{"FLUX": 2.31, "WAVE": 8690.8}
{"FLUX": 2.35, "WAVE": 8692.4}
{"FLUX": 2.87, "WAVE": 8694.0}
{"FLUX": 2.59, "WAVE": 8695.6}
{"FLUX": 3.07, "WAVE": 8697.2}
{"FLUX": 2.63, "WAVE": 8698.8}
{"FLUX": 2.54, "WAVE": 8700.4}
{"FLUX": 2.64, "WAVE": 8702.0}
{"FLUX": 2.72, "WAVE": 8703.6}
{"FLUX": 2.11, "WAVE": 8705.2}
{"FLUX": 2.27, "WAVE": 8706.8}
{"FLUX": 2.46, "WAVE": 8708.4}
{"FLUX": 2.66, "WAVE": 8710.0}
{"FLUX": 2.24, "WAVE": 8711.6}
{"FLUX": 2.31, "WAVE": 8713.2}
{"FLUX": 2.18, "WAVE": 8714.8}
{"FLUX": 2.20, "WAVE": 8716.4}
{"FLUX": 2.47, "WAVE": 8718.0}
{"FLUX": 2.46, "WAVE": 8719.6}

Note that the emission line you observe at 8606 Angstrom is [N II]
